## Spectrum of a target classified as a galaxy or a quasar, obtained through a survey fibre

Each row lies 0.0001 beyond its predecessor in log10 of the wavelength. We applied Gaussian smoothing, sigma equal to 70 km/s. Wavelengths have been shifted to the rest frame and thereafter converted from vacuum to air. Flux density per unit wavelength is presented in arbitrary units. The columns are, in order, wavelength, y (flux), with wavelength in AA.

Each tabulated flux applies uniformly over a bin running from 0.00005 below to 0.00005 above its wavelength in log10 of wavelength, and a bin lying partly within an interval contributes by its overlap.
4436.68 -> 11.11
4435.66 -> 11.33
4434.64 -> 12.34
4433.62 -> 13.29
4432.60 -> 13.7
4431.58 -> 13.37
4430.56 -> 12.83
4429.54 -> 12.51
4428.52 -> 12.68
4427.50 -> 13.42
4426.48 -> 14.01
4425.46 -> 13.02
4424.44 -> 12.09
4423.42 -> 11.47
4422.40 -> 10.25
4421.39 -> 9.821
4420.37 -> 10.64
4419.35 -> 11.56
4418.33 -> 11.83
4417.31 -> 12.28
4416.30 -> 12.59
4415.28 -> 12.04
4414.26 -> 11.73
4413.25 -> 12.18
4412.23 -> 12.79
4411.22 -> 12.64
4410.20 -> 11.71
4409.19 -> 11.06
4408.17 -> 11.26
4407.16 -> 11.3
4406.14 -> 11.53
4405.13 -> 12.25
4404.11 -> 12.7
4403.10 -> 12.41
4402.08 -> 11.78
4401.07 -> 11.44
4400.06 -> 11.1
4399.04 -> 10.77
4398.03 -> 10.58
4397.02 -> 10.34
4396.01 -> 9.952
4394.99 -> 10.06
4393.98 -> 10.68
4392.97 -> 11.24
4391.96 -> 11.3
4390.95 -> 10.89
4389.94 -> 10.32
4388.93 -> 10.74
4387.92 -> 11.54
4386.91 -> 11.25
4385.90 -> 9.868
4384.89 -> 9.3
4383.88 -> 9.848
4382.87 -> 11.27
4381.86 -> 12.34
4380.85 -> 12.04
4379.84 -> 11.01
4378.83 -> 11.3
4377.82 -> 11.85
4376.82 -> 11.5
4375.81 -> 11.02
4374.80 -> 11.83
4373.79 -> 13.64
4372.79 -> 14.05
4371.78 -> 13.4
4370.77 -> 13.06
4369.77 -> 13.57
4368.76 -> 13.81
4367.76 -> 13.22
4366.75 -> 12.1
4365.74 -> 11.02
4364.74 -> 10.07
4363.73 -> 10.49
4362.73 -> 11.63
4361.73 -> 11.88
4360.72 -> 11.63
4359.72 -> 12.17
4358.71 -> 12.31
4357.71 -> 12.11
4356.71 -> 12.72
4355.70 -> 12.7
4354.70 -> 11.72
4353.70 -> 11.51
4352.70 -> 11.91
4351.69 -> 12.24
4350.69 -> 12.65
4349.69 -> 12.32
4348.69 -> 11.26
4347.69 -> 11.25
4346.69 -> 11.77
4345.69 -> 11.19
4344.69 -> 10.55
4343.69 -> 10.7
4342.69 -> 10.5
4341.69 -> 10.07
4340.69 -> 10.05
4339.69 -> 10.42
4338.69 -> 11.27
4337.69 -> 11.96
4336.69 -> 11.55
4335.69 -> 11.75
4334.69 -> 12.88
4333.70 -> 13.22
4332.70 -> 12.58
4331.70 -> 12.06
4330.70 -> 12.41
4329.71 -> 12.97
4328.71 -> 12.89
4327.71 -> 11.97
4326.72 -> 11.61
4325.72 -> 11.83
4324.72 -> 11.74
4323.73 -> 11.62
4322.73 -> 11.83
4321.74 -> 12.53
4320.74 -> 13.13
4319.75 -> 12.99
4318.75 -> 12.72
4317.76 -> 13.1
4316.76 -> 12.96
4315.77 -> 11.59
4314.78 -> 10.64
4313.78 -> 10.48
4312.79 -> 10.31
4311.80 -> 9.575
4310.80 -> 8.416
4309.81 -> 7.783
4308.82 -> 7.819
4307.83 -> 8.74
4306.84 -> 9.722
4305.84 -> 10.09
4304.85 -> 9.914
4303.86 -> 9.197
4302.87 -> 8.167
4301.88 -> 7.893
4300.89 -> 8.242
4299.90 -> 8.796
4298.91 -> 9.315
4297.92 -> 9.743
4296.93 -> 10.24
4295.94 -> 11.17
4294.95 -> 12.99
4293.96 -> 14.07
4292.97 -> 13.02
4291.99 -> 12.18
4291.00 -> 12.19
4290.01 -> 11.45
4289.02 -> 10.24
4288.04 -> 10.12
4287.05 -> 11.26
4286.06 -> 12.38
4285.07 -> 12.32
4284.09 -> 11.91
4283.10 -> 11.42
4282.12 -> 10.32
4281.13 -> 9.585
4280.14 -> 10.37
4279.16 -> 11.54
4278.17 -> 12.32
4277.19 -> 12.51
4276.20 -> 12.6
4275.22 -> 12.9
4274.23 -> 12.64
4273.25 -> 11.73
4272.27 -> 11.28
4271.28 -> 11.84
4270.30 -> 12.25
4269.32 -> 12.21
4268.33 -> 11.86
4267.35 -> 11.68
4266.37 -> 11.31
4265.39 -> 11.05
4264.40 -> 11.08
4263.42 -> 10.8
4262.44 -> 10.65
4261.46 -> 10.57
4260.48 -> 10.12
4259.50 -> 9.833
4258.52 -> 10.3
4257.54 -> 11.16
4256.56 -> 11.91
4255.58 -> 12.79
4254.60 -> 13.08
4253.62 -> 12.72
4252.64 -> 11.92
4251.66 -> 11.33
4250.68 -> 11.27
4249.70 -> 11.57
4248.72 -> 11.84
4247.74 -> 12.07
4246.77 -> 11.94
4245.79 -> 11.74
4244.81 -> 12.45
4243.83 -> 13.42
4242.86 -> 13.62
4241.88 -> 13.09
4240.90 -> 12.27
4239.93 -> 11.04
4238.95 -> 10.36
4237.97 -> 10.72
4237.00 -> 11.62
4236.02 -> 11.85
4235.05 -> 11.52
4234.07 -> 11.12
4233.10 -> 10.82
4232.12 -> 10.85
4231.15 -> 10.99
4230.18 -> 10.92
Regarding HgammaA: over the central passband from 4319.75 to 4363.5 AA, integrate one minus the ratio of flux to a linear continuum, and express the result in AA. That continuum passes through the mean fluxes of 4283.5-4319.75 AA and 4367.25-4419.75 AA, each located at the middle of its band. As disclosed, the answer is -3.1 AA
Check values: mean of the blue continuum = 10.6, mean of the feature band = 11.8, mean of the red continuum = 11.6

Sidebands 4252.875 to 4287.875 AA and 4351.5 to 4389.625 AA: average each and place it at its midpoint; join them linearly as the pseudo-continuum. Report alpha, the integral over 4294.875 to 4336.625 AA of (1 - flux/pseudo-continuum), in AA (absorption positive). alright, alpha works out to 2.6 AA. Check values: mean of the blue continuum 11.5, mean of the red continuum 11.8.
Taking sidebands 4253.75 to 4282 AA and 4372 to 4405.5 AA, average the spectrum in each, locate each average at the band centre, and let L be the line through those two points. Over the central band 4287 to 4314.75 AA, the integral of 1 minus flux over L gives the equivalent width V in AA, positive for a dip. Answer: 3.3 AA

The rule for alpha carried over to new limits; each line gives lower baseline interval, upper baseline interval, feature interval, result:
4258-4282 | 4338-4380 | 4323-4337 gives -0.67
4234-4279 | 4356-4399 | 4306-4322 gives 1.24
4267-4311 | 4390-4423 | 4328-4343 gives -0.98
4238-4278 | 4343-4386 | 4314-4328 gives -0.40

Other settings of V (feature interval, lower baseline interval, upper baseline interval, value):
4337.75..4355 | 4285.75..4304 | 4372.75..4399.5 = -0.6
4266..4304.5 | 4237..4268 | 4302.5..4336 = 0.7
